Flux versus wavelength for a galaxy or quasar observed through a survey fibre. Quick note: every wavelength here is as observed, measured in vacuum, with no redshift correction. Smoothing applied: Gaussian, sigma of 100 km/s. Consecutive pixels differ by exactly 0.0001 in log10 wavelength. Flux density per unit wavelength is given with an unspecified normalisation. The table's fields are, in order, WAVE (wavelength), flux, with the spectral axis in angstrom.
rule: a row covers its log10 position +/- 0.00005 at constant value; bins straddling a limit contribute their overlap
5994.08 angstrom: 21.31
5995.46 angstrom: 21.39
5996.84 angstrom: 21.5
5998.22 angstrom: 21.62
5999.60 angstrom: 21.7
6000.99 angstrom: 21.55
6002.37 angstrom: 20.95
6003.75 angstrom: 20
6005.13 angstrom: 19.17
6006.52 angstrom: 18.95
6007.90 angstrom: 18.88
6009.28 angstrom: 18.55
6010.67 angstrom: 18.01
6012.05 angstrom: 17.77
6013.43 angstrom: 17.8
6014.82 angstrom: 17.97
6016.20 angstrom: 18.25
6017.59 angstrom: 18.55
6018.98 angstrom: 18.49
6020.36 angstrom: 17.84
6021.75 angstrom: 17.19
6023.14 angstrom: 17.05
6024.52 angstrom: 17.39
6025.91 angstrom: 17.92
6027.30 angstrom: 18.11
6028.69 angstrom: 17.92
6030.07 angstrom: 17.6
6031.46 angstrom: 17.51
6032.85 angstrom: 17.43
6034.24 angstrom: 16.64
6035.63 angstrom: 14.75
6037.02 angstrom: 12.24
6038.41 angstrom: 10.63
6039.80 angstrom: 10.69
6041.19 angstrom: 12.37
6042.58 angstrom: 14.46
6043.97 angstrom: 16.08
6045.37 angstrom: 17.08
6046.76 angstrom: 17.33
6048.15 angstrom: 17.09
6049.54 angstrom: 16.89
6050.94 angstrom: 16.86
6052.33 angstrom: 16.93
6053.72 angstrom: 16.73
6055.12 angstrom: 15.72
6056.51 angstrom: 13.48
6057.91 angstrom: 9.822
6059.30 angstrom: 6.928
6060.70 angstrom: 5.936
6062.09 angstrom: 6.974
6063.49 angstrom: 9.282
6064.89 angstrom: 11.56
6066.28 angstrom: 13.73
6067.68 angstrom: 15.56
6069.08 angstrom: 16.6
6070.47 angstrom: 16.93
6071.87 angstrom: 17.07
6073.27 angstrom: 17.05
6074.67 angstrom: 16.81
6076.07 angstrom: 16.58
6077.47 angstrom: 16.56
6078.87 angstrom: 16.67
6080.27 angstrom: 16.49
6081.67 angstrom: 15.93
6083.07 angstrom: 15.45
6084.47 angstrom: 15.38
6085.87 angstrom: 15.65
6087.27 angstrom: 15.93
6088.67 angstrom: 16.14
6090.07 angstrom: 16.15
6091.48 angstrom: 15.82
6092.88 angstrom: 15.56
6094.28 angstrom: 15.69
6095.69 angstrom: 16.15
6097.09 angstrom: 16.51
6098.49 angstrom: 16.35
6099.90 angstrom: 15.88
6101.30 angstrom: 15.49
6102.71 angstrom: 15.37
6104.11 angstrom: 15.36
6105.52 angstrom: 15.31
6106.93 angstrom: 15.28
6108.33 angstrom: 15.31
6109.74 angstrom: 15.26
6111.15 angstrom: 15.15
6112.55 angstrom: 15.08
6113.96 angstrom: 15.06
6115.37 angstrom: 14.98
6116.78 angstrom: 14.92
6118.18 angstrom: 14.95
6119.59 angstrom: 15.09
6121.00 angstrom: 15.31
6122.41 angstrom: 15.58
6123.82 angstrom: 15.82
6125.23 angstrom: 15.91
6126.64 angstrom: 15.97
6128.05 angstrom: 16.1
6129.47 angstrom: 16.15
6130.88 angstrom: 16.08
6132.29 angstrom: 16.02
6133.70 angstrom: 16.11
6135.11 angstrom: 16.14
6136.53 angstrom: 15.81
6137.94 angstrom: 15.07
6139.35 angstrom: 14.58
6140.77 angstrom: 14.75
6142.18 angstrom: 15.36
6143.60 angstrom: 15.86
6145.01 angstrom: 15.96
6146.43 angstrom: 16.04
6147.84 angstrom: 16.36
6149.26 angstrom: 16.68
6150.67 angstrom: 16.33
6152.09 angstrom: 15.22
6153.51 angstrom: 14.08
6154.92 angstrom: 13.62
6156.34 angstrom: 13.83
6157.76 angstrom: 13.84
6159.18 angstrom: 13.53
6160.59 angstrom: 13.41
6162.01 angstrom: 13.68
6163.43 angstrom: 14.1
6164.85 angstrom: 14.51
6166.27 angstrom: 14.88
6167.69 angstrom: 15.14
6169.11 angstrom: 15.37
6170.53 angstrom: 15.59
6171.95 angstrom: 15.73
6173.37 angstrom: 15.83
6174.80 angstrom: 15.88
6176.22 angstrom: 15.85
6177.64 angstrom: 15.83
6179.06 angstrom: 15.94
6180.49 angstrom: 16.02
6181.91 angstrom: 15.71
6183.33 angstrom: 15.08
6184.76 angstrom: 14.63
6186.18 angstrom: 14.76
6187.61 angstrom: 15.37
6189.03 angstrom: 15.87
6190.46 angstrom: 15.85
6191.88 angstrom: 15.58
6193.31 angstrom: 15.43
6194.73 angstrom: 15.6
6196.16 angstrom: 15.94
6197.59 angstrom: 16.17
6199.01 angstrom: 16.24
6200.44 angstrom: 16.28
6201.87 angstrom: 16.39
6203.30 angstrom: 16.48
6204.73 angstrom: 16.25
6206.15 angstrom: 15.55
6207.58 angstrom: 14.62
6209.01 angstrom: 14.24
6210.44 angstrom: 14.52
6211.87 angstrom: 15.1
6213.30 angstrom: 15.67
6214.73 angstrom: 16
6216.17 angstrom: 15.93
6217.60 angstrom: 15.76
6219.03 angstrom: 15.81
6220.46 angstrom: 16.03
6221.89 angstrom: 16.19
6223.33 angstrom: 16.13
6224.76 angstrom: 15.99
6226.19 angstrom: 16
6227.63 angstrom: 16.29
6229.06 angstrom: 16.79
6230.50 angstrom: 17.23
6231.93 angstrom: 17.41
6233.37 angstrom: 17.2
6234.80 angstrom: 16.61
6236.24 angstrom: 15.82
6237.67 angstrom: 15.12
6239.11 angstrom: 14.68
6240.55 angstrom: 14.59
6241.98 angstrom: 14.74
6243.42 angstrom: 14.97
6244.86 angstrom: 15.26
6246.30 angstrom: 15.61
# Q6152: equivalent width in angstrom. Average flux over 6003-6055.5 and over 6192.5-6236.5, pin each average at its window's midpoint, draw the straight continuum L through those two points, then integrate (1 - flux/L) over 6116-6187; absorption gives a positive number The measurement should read 4.3 angstrom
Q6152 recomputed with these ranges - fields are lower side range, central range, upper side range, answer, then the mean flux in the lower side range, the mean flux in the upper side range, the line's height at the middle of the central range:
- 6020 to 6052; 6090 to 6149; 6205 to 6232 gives 1.21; 16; 15.8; 15.9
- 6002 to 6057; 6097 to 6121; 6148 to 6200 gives 0.93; 16.9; 15.2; 16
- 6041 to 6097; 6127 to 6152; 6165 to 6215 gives -0.87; 14.9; 15.6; 15.3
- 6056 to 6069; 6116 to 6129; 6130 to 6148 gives -0.82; 10.6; 15.7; 14.6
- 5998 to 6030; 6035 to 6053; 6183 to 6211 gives 3.27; 18.7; 15.6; 18.2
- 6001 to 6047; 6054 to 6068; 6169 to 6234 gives 4.89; 17.1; 15.8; 16.8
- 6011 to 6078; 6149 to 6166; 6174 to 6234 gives 1.47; 15.4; 15.8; 15.7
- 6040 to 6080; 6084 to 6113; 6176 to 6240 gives -1.70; 14.4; 15.8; 14.8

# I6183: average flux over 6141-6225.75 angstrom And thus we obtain 15.4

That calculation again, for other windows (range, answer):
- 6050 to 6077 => 13.8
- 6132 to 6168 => 15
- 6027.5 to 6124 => 15.1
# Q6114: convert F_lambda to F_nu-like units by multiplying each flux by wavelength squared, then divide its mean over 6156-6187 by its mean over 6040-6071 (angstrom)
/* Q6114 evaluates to 1.13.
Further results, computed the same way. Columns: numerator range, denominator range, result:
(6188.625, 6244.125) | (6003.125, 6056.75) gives 1.00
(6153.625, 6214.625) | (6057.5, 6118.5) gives 1.06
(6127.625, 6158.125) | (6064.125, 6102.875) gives 0.99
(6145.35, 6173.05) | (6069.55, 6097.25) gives 0.94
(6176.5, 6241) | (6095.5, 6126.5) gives 1.05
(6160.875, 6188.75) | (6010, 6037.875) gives 0.93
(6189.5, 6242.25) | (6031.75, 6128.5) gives 1.10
